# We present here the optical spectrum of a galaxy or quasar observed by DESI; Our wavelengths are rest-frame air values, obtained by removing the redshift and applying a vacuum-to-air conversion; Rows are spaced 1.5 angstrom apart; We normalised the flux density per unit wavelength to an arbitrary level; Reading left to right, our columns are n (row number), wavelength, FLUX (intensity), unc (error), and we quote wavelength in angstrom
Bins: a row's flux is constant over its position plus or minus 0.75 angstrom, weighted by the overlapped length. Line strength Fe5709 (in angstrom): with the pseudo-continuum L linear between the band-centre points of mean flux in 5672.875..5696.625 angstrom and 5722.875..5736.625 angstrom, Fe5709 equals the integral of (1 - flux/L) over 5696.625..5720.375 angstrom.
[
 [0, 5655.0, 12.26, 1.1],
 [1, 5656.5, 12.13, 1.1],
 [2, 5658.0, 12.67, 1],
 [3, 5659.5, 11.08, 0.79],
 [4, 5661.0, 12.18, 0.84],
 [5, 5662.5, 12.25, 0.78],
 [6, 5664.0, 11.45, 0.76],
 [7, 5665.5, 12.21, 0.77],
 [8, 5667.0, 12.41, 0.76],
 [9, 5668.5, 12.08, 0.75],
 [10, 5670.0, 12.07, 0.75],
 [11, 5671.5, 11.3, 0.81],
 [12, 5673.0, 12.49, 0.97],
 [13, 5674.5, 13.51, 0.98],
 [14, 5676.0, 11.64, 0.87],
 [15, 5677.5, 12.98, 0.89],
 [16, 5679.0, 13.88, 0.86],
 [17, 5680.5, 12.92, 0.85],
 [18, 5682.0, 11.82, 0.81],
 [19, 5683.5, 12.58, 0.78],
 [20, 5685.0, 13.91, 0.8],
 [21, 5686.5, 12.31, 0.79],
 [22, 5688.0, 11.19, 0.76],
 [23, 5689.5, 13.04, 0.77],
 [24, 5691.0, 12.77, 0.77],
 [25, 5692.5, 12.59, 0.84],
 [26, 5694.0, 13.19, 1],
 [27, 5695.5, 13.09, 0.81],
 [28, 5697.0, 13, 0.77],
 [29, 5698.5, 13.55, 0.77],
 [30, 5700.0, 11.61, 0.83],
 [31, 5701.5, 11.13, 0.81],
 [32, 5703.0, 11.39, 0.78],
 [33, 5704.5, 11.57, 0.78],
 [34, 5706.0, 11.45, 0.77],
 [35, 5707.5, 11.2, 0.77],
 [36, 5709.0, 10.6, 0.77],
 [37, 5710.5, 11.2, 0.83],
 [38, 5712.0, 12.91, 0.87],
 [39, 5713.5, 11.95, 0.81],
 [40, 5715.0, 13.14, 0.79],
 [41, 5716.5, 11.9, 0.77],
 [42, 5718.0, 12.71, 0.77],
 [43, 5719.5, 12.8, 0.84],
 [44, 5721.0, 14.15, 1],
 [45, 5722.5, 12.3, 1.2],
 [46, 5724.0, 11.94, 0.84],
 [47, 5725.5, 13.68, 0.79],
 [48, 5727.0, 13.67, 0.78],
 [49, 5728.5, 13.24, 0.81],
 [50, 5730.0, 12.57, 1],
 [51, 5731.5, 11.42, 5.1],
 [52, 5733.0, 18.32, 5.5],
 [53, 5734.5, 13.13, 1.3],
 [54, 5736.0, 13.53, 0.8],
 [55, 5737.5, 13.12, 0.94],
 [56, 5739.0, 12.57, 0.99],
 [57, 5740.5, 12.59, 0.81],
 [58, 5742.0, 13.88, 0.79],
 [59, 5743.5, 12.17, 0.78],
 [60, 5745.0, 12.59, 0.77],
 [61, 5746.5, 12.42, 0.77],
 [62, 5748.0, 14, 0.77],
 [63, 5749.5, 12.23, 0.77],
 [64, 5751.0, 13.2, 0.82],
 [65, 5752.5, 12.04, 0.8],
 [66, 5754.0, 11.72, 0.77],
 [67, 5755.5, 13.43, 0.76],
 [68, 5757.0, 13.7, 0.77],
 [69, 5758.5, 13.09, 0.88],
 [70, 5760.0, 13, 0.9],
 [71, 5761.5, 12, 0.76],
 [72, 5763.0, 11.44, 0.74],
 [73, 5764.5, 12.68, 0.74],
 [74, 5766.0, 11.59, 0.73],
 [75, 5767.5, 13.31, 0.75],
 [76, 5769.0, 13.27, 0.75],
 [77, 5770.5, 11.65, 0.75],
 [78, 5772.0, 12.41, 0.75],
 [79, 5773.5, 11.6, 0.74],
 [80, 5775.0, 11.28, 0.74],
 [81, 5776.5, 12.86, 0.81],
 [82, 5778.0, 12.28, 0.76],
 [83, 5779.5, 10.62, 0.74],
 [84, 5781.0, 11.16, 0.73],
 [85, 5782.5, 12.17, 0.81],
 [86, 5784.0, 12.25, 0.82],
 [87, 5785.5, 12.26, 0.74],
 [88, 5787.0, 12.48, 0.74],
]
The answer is 2.0 angstrom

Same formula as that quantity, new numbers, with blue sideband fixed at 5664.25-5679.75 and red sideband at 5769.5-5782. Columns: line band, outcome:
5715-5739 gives -2.2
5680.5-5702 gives -0.5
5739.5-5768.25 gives -1.9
